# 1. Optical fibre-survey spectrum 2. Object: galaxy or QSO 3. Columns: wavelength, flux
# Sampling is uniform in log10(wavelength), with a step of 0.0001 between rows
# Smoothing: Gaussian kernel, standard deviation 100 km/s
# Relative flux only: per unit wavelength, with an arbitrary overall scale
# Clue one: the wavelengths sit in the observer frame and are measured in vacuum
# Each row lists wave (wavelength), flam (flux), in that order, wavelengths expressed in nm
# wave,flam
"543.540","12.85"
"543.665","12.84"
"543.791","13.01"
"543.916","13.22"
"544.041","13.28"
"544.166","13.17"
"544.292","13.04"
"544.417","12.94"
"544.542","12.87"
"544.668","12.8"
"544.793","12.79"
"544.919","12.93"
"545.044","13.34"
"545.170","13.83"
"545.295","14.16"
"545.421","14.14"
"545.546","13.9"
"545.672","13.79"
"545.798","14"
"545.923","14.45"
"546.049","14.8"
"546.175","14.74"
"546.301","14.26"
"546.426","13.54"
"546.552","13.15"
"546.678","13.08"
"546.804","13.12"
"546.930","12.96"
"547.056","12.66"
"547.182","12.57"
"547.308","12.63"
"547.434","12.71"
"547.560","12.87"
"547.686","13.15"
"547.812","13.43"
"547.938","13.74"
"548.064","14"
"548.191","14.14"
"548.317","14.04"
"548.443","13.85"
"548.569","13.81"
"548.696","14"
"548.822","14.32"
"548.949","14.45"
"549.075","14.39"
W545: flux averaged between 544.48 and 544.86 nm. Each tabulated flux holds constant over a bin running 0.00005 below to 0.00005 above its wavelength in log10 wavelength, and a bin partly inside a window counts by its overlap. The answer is 12.8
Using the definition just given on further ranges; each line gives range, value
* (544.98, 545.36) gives 13.8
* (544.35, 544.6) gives 12.9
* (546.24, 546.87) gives 13.4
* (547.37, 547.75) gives 12.9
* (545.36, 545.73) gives 14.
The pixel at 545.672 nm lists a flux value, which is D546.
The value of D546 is 13.79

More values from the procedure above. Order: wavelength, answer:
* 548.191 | 14.14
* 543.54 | 12.85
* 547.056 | 12.66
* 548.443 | 13.85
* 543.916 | 13.22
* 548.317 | 14.04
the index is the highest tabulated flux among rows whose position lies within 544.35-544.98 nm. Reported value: 12.94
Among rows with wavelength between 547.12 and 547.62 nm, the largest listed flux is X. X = 12.87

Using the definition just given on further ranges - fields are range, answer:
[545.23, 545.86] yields 14.16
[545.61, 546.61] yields 14.8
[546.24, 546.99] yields 14.26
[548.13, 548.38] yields 14.14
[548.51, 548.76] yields 14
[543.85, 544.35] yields 13.28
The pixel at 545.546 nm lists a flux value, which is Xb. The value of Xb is 13.9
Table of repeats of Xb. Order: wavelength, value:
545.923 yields 14.45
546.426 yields 13.54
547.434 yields 12.71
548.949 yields 14.45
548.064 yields 14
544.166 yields 13.17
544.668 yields 12.8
